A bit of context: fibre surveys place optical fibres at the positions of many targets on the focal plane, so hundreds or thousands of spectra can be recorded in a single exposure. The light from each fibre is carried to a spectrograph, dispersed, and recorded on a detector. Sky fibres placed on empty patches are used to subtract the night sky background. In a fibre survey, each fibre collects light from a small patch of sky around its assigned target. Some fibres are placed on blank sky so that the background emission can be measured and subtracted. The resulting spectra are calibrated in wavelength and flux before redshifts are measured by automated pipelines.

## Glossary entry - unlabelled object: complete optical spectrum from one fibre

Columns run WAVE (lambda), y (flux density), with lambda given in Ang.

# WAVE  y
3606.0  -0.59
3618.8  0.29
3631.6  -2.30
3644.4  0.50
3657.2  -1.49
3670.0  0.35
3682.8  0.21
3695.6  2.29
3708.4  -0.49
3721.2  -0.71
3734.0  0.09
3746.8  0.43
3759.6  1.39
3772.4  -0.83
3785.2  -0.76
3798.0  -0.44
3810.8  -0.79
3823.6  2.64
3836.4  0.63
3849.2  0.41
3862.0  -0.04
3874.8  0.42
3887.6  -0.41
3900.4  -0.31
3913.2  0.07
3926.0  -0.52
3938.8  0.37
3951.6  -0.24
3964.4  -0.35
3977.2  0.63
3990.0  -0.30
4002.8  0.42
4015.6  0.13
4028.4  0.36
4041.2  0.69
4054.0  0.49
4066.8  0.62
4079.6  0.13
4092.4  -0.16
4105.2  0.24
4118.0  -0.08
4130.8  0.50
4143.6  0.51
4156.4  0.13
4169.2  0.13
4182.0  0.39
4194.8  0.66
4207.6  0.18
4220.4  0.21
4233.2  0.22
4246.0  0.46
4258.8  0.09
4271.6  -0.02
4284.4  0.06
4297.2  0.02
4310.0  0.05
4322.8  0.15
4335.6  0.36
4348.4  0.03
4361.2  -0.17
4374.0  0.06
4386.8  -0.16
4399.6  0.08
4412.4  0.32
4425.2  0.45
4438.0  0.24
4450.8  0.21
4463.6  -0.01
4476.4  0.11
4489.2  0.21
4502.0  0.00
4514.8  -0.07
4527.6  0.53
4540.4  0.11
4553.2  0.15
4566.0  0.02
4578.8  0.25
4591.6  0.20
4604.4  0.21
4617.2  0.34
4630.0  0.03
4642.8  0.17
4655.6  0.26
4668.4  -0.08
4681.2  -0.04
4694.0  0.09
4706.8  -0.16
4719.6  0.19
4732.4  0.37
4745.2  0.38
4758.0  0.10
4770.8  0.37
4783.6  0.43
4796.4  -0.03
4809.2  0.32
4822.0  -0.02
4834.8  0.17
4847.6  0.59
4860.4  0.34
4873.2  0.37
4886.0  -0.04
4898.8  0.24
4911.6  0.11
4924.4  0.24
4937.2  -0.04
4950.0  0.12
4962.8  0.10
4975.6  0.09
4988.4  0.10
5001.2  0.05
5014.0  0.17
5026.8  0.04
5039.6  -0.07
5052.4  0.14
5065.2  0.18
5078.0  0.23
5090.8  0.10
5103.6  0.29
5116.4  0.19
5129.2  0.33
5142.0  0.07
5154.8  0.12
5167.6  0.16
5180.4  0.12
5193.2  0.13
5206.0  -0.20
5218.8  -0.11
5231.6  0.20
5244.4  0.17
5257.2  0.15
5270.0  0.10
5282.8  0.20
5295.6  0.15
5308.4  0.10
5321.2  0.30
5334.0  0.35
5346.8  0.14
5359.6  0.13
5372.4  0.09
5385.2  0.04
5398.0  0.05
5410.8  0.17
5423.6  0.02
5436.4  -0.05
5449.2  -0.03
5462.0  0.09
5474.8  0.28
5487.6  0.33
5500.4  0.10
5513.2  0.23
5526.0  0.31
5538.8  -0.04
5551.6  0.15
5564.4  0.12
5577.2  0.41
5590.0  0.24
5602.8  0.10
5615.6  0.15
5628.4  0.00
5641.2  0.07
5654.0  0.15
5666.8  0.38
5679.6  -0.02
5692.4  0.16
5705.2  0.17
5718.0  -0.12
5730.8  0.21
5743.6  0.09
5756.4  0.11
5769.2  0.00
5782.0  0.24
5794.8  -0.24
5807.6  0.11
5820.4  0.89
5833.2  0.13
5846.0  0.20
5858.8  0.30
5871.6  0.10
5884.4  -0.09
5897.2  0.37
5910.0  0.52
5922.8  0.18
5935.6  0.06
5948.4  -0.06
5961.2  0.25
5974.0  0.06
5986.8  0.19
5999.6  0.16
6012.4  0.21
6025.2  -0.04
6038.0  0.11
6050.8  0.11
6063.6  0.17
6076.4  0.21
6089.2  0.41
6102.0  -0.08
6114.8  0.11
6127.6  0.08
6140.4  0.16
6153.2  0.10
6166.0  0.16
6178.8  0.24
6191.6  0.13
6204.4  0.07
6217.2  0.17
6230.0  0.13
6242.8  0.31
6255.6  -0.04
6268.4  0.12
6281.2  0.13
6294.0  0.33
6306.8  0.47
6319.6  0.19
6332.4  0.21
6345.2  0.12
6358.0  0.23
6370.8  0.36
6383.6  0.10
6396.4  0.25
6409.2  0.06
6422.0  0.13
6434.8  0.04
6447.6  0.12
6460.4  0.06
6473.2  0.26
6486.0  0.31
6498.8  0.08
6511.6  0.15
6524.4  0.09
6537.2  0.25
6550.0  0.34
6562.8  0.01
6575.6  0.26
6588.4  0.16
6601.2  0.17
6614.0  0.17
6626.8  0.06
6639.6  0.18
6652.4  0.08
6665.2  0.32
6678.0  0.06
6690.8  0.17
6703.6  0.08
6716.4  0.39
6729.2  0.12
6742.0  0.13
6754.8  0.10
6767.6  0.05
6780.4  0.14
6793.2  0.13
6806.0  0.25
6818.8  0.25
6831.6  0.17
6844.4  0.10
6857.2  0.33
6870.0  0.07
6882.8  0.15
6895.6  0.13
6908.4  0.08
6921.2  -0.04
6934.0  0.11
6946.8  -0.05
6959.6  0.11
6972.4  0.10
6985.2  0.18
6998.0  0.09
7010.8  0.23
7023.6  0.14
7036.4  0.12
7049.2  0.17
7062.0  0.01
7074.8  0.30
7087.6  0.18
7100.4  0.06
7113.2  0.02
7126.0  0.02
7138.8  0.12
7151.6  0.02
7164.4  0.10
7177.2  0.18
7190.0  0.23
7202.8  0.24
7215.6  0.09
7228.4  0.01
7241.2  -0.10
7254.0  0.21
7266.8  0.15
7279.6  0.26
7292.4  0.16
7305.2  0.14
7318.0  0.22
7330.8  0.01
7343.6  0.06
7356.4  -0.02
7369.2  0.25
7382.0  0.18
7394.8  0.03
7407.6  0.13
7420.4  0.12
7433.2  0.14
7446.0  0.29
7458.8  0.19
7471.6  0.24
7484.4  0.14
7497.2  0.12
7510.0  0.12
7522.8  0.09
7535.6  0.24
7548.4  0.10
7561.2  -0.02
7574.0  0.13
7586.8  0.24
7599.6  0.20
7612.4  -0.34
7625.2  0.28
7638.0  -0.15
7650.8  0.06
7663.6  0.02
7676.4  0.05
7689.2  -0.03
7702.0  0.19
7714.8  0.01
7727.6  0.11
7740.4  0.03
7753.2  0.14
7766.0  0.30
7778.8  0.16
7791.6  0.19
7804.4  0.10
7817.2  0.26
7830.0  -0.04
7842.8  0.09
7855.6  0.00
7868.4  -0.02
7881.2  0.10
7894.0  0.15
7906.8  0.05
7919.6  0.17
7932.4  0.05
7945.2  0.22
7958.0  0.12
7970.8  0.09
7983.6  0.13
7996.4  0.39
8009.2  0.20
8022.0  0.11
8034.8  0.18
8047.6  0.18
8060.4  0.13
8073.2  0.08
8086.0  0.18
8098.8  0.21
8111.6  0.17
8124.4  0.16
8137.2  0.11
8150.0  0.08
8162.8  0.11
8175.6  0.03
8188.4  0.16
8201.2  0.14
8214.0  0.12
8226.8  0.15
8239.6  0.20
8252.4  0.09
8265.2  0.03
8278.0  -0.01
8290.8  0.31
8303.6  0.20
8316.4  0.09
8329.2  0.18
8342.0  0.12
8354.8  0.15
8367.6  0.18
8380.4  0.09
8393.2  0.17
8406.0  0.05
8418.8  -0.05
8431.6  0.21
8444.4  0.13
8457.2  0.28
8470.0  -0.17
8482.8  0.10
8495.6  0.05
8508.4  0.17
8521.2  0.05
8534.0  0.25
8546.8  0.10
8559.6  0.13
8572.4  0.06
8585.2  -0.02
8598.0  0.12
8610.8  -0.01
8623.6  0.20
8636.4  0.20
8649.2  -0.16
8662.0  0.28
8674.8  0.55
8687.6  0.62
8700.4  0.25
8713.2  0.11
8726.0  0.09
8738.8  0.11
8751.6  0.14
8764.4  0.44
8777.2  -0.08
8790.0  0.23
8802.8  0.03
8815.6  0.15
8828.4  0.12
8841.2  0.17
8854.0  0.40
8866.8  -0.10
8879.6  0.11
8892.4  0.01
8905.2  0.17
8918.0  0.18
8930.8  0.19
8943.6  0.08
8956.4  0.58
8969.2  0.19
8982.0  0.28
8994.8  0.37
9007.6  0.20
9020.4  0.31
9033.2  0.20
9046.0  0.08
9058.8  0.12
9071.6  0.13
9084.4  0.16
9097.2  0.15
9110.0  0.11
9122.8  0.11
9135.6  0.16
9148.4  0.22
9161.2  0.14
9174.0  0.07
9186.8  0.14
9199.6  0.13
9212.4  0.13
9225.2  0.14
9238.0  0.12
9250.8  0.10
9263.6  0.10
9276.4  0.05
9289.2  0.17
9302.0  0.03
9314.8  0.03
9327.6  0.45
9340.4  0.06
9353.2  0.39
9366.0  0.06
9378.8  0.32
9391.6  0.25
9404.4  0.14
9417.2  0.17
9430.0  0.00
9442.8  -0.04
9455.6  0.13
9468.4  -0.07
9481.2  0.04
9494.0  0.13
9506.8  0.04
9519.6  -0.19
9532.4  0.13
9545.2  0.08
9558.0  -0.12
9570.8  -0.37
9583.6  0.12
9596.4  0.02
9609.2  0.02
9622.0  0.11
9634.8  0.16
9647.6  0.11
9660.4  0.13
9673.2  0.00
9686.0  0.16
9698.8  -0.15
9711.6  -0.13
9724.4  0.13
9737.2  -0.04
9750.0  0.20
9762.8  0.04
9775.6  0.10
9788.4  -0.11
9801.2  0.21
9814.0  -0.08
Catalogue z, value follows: 1.33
